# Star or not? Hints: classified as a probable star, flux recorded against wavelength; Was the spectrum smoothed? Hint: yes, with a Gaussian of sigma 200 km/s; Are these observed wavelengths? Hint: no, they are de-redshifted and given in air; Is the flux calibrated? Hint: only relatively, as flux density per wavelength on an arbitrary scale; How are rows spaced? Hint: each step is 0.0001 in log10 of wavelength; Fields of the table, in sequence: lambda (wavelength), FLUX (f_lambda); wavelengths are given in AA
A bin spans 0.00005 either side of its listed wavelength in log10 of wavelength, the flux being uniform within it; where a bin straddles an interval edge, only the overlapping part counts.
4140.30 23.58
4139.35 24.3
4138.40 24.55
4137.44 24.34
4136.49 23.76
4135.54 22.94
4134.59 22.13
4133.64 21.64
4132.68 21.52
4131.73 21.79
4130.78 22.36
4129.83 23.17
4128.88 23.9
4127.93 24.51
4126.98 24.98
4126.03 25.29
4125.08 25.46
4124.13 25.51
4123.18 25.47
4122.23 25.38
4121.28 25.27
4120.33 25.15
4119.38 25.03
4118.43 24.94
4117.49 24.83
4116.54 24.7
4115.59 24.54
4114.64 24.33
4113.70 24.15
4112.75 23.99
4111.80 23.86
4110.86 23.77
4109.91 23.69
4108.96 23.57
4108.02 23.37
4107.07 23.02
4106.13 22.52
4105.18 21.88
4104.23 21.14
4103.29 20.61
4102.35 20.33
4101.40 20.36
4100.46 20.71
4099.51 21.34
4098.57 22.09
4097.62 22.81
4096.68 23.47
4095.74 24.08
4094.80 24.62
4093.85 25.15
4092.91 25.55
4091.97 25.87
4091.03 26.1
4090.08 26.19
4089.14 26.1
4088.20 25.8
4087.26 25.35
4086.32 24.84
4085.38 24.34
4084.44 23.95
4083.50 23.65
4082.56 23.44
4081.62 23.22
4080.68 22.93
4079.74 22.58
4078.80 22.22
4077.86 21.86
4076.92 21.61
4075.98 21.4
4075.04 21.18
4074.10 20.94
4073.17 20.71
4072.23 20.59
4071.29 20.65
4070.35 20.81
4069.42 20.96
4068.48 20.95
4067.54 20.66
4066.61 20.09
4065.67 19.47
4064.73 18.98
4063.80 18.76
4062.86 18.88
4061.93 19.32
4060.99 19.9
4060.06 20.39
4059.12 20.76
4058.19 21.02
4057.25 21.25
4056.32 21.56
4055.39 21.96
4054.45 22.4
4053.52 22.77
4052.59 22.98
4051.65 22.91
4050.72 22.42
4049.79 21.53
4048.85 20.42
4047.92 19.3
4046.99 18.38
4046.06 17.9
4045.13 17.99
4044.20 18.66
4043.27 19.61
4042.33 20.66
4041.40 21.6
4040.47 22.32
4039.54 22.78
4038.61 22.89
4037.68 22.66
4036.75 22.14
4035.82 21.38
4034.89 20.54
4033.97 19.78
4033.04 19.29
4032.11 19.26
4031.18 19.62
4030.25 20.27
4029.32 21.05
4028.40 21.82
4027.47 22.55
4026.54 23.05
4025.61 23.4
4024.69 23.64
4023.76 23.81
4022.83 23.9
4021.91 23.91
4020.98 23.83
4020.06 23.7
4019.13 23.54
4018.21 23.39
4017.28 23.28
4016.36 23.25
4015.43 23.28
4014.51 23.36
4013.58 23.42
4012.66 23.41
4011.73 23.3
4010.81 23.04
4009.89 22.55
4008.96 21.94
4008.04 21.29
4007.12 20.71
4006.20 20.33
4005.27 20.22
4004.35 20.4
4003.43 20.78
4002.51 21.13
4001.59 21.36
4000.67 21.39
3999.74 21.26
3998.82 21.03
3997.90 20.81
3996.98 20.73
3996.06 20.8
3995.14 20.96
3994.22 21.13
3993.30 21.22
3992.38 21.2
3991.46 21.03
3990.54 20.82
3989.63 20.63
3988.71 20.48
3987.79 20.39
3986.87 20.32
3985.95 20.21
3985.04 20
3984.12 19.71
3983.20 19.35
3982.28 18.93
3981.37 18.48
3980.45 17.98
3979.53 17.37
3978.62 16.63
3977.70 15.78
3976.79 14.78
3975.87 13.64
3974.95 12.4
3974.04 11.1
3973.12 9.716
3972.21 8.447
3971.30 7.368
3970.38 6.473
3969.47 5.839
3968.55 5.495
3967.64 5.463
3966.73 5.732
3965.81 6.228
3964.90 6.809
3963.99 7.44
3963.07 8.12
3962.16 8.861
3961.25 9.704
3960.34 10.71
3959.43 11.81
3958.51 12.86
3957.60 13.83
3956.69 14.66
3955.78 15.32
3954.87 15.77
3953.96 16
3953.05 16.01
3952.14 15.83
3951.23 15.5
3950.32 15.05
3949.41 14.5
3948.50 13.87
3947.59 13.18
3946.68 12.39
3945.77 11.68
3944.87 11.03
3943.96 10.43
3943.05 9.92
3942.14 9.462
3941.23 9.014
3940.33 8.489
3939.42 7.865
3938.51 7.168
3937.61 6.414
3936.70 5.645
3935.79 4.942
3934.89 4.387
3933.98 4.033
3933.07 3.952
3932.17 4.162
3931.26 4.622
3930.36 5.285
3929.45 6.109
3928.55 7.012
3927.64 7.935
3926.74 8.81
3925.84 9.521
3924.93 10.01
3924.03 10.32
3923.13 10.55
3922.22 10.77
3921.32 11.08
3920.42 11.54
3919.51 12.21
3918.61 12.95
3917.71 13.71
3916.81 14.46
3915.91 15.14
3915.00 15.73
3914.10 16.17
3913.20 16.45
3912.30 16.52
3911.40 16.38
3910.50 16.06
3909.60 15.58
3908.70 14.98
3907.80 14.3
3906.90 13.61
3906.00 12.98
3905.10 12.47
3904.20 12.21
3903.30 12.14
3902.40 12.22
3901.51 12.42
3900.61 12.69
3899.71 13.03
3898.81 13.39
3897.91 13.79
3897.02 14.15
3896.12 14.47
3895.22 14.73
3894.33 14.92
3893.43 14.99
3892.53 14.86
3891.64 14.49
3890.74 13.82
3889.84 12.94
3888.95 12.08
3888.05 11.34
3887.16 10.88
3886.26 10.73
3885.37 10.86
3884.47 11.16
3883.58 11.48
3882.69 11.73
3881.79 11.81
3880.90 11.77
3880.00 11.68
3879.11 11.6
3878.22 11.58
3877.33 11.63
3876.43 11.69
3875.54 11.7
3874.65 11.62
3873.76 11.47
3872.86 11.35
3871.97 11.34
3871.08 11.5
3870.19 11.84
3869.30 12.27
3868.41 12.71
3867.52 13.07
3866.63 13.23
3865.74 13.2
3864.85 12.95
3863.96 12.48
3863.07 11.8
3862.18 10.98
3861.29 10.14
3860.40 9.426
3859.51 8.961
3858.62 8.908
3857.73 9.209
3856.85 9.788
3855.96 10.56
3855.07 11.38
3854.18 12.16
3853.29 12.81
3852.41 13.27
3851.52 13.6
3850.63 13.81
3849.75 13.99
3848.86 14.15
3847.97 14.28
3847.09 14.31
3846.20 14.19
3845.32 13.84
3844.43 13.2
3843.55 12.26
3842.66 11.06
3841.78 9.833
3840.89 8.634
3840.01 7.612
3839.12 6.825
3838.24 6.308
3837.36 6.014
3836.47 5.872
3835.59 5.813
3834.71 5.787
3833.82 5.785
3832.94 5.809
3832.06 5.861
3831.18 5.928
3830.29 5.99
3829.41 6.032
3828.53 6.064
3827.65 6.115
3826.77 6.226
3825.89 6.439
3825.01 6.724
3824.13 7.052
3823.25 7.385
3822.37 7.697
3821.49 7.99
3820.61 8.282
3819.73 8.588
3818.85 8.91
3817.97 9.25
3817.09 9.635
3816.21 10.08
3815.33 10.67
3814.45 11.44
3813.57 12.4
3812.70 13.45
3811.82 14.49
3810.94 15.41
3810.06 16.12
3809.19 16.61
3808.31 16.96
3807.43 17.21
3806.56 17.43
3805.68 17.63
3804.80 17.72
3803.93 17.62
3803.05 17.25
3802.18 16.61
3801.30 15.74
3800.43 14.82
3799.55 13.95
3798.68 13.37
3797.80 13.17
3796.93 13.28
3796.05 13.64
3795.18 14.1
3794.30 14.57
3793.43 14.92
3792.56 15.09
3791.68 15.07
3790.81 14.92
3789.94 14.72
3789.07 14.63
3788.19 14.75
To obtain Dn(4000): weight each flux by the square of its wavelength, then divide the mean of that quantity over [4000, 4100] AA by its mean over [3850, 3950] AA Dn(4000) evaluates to 2.1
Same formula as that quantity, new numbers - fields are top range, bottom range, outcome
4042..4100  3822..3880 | 2.41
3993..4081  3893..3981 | 1.97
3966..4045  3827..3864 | 2.17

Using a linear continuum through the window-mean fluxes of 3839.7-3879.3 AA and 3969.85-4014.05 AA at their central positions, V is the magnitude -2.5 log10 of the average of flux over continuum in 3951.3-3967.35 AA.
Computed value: 0.42 mag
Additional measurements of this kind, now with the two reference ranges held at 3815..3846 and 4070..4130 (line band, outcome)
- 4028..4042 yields -0.074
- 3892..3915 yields -0.174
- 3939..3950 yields 0.299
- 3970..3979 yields 0.366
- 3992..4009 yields -0.180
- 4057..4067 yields 0.077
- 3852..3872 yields -0.179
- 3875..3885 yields -0.081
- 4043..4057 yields -0.006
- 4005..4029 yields -0.217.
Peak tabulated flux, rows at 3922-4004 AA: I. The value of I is 21.39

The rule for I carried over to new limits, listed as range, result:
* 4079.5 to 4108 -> 26.19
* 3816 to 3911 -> 16.06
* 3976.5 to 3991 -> 20.82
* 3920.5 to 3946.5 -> 11.68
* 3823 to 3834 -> 7.385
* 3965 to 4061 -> 23.91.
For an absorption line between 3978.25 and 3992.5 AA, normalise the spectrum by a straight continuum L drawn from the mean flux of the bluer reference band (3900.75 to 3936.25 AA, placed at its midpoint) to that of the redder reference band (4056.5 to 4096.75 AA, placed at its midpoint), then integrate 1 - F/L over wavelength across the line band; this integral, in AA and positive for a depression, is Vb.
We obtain -3.3 AA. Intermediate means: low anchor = 11.1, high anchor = 22.3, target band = 19.6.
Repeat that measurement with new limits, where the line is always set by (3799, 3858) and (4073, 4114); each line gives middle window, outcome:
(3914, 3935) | 7.9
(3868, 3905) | 3.4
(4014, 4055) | -2.6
